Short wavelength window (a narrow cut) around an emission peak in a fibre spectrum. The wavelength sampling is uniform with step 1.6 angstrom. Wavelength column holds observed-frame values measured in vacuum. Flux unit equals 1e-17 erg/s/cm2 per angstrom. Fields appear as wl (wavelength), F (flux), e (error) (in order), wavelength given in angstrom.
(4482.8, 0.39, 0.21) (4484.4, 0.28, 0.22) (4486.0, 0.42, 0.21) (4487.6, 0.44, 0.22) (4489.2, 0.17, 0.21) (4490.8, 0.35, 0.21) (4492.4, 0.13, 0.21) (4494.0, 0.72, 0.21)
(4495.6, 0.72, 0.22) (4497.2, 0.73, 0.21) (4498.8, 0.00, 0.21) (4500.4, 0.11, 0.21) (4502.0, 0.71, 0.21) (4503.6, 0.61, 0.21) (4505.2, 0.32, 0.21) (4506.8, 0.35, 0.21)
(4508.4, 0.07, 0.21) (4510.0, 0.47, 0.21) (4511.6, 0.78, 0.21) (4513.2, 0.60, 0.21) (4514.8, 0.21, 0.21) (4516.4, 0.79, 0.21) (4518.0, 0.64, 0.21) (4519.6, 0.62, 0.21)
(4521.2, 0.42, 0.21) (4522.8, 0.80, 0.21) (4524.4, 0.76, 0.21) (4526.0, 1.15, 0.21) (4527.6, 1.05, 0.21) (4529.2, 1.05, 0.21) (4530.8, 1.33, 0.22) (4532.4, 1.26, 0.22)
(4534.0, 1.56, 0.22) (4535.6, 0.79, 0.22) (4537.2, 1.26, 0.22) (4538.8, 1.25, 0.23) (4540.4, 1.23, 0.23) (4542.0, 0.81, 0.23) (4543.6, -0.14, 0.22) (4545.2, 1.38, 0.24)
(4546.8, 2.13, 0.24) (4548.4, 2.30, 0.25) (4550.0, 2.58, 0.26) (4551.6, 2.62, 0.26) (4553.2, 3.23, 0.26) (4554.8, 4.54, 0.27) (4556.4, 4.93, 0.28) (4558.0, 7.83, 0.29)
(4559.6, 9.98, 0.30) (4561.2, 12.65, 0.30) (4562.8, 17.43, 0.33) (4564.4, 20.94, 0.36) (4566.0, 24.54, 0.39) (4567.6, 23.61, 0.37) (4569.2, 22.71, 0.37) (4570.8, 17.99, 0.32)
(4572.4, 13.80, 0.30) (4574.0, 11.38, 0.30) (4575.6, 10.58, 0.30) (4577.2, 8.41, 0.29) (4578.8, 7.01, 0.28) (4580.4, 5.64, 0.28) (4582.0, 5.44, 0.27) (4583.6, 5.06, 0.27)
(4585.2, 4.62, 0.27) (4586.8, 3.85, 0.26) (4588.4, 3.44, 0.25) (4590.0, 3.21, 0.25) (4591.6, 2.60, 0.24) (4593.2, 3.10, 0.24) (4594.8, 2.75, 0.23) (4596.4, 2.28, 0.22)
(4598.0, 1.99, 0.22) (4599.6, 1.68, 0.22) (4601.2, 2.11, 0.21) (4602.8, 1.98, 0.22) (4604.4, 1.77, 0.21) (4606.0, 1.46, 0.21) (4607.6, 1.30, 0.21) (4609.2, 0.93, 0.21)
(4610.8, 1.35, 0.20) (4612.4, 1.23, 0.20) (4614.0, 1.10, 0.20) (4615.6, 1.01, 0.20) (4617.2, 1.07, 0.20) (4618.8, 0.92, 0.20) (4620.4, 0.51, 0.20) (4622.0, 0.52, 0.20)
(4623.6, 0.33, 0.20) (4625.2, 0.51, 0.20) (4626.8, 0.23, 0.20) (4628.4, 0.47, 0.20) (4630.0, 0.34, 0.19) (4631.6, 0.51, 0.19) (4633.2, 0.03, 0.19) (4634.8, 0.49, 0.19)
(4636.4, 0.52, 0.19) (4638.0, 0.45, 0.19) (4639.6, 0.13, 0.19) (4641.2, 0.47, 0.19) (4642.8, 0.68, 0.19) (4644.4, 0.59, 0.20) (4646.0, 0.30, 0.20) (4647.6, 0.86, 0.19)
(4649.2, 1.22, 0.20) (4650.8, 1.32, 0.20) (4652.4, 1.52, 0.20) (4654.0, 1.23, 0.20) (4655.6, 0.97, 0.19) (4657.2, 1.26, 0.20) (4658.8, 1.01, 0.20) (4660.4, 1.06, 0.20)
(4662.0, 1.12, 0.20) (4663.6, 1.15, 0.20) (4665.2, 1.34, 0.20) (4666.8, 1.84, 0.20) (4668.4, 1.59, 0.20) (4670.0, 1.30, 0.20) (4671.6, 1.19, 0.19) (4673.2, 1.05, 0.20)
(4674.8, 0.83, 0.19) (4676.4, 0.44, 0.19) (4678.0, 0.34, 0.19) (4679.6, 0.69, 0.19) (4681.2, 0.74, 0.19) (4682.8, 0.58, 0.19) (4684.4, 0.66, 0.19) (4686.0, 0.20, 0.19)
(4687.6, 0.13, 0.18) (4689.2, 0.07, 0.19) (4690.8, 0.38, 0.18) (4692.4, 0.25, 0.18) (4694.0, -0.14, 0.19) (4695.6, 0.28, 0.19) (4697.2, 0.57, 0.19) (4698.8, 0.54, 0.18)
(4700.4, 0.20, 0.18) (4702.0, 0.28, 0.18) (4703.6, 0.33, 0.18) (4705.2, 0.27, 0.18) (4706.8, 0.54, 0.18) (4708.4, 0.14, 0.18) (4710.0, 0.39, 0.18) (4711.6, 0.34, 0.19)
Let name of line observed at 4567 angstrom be Lyman alpha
